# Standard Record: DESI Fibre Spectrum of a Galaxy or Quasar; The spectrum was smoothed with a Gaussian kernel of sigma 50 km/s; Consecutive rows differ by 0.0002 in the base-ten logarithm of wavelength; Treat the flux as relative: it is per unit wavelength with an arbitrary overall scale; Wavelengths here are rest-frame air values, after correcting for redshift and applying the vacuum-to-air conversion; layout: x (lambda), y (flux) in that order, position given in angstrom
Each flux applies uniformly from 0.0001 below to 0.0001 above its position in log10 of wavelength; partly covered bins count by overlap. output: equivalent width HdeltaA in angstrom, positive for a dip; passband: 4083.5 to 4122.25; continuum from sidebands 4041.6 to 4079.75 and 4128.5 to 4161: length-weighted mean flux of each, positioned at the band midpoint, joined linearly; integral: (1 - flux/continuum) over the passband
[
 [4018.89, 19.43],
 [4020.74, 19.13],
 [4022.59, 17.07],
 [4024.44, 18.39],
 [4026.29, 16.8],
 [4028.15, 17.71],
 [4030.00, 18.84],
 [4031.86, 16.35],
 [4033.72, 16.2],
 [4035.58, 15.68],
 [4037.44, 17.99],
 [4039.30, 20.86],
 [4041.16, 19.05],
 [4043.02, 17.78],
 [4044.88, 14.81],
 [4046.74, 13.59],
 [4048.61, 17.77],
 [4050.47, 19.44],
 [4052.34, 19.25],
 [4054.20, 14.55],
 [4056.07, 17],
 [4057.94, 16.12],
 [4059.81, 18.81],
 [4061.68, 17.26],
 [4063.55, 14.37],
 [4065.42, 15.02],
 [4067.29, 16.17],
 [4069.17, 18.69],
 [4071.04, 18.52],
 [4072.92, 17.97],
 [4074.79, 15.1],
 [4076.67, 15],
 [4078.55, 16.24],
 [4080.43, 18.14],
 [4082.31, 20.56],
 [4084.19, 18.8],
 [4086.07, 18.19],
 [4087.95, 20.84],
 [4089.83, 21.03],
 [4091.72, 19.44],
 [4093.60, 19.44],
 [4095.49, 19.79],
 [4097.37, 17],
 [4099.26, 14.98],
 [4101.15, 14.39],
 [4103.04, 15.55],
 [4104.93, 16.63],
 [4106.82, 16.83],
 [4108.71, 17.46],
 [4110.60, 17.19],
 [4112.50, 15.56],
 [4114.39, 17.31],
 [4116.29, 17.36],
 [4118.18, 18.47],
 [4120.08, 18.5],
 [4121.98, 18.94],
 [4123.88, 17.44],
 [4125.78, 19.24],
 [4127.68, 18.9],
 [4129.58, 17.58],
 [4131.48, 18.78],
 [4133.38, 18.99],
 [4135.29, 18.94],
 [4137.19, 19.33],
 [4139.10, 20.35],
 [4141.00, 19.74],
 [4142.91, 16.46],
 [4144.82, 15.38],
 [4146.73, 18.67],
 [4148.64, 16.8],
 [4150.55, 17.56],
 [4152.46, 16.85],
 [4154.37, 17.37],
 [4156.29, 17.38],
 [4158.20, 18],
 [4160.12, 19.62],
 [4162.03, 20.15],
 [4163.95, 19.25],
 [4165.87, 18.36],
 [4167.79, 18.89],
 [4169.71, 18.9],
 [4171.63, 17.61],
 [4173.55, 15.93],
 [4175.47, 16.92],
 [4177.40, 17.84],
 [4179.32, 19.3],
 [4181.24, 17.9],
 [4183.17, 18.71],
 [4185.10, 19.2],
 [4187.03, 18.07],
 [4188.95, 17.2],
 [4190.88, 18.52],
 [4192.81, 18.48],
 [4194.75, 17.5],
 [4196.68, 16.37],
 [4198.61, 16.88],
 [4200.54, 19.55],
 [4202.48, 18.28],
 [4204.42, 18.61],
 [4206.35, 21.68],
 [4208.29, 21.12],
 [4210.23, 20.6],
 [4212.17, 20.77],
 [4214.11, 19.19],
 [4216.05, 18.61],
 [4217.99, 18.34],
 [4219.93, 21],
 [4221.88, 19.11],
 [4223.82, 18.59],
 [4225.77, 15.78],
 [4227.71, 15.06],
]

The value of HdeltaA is -0.8 angstrom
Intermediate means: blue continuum 16.7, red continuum 18.1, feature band 17.8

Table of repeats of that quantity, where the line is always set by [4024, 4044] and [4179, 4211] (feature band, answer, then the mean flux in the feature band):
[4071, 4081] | 0.8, 16.6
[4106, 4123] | 0.7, 17.5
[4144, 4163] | 0.7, 17.8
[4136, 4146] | 0.1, 18.3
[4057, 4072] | 0.9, 16.9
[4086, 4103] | -0.1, 18.2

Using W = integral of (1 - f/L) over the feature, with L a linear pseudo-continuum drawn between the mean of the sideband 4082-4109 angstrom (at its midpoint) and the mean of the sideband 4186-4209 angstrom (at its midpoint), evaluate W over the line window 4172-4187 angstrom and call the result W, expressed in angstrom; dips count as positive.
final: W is 0.4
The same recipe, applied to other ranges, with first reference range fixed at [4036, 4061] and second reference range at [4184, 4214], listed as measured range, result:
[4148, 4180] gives 0.84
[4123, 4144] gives -0.52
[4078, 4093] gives -1.23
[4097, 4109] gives 1.30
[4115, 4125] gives -0.01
